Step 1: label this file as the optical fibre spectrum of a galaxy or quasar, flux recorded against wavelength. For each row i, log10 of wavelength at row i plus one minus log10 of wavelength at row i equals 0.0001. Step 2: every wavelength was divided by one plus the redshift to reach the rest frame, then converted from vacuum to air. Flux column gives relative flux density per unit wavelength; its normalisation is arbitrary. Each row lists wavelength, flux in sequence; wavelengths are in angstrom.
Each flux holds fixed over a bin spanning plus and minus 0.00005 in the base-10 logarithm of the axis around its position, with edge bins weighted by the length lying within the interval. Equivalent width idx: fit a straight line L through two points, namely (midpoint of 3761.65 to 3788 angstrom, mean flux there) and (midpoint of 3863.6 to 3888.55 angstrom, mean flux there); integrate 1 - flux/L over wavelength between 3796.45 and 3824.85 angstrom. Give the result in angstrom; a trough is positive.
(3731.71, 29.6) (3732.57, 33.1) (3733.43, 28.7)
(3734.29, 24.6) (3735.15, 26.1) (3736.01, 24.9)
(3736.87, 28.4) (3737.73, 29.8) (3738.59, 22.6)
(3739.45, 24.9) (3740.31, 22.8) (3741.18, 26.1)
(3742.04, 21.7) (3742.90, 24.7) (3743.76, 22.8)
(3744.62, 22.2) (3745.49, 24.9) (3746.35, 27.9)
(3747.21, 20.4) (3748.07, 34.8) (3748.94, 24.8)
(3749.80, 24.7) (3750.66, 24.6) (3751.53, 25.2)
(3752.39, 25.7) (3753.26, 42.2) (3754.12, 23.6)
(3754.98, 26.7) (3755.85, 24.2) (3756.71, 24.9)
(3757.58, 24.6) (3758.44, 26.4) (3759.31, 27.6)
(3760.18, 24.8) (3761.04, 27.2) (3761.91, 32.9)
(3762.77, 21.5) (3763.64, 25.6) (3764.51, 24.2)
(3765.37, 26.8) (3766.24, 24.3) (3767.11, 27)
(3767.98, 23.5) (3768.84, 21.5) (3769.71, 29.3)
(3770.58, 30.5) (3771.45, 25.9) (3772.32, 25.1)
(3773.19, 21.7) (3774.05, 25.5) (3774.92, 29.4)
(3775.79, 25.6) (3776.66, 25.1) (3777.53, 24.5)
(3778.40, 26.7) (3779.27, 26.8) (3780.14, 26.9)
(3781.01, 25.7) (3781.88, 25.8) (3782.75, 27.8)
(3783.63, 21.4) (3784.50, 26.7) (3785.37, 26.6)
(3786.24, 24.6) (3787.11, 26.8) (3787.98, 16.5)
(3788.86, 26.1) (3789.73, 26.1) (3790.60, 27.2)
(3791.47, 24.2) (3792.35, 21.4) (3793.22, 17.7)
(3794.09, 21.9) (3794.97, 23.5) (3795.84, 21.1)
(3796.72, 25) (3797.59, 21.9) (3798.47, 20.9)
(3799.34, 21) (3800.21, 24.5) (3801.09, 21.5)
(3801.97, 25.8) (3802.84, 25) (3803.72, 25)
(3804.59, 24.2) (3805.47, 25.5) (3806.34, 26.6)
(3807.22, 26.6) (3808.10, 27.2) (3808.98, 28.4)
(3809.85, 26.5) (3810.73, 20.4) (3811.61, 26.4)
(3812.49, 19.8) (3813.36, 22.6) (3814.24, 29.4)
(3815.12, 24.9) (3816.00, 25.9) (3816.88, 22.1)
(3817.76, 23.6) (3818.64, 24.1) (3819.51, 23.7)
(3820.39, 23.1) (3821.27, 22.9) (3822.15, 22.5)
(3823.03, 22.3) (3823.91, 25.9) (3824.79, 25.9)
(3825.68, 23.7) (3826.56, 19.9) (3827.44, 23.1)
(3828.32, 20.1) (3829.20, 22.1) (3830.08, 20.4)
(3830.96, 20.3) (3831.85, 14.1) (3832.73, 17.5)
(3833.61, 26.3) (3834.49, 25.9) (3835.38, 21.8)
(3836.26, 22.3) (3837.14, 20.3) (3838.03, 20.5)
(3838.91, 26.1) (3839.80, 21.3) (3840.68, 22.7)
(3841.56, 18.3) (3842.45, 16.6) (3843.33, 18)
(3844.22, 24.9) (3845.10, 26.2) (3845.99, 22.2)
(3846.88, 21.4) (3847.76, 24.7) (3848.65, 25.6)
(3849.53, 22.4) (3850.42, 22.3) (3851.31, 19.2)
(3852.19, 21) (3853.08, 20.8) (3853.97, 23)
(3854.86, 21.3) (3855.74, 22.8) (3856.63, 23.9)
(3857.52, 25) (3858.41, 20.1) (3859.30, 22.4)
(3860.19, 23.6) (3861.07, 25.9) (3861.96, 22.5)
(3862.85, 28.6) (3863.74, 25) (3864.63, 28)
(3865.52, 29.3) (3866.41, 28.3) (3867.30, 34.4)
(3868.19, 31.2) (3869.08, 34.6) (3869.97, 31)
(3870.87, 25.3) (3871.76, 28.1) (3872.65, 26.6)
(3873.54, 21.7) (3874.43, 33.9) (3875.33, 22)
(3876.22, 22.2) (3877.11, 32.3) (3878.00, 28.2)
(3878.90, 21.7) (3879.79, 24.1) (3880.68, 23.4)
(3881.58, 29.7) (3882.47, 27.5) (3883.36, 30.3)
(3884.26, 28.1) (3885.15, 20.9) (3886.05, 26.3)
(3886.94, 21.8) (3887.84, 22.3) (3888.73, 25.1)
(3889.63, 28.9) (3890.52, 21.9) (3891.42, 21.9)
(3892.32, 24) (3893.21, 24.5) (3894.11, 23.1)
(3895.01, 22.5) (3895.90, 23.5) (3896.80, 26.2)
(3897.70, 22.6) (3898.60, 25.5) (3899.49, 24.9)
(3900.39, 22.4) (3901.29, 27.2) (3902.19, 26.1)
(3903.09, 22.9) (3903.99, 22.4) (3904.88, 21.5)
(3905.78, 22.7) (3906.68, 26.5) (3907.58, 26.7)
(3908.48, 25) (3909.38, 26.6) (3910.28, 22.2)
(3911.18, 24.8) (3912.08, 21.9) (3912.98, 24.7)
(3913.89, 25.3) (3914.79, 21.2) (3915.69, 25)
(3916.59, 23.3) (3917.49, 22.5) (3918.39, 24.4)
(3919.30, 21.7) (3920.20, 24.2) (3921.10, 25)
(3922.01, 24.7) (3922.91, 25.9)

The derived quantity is 2.1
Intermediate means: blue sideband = 25.7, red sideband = 27.1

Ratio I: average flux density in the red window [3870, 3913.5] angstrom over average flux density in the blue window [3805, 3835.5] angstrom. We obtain 1.06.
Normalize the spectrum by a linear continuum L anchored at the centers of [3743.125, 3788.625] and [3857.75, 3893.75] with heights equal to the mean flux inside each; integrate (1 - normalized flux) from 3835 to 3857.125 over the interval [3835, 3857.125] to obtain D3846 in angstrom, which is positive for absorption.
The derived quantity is 3.5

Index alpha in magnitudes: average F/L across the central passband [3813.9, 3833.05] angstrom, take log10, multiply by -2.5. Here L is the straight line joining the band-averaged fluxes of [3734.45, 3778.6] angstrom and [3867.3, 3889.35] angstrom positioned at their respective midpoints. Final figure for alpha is 0.17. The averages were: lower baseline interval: 25.8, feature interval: 22.6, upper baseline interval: 26.8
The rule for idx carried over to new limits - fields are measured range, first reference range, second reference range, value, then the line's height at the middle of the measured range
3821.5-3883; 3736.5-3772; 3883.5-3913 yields 1.83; 24.8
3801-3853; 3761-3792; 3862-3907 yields 5.42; 25.7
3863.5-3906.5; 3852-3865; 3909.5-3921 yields -4.00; 23.6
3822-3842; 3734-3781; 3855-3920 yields 2.83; 25.5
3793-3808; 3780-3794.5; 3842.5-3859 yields 0.18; 23.9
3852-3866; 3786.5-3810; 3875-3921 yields 0.15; 24.3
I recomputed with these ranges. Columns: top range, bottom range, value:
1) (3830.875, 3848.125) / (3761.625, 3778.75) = 0.84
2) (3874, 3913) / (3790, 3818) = 1.03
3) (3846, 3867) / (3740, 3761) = 0.92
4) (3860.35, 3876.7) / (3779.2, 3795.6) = 1.14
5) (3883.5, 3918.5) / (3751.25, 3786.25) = 0.92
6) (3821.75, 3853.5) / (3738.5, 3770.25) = 0.85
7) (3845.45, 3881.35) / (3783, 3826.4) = 1.05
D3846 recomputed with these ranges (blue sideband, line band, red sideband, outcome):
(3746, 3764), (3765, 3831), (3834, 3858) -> 0.7 angstrom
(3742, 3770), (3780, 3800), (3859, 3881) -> 1.9 angstrom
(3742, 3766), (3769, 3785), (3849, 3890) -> -0.1 angstrom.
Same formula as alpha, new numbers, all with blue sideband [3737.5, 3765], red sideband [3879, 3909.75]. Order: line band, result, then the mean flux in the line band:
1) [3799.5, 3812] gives 0.01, 25.2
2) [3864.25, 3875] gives -0.18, 29.3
